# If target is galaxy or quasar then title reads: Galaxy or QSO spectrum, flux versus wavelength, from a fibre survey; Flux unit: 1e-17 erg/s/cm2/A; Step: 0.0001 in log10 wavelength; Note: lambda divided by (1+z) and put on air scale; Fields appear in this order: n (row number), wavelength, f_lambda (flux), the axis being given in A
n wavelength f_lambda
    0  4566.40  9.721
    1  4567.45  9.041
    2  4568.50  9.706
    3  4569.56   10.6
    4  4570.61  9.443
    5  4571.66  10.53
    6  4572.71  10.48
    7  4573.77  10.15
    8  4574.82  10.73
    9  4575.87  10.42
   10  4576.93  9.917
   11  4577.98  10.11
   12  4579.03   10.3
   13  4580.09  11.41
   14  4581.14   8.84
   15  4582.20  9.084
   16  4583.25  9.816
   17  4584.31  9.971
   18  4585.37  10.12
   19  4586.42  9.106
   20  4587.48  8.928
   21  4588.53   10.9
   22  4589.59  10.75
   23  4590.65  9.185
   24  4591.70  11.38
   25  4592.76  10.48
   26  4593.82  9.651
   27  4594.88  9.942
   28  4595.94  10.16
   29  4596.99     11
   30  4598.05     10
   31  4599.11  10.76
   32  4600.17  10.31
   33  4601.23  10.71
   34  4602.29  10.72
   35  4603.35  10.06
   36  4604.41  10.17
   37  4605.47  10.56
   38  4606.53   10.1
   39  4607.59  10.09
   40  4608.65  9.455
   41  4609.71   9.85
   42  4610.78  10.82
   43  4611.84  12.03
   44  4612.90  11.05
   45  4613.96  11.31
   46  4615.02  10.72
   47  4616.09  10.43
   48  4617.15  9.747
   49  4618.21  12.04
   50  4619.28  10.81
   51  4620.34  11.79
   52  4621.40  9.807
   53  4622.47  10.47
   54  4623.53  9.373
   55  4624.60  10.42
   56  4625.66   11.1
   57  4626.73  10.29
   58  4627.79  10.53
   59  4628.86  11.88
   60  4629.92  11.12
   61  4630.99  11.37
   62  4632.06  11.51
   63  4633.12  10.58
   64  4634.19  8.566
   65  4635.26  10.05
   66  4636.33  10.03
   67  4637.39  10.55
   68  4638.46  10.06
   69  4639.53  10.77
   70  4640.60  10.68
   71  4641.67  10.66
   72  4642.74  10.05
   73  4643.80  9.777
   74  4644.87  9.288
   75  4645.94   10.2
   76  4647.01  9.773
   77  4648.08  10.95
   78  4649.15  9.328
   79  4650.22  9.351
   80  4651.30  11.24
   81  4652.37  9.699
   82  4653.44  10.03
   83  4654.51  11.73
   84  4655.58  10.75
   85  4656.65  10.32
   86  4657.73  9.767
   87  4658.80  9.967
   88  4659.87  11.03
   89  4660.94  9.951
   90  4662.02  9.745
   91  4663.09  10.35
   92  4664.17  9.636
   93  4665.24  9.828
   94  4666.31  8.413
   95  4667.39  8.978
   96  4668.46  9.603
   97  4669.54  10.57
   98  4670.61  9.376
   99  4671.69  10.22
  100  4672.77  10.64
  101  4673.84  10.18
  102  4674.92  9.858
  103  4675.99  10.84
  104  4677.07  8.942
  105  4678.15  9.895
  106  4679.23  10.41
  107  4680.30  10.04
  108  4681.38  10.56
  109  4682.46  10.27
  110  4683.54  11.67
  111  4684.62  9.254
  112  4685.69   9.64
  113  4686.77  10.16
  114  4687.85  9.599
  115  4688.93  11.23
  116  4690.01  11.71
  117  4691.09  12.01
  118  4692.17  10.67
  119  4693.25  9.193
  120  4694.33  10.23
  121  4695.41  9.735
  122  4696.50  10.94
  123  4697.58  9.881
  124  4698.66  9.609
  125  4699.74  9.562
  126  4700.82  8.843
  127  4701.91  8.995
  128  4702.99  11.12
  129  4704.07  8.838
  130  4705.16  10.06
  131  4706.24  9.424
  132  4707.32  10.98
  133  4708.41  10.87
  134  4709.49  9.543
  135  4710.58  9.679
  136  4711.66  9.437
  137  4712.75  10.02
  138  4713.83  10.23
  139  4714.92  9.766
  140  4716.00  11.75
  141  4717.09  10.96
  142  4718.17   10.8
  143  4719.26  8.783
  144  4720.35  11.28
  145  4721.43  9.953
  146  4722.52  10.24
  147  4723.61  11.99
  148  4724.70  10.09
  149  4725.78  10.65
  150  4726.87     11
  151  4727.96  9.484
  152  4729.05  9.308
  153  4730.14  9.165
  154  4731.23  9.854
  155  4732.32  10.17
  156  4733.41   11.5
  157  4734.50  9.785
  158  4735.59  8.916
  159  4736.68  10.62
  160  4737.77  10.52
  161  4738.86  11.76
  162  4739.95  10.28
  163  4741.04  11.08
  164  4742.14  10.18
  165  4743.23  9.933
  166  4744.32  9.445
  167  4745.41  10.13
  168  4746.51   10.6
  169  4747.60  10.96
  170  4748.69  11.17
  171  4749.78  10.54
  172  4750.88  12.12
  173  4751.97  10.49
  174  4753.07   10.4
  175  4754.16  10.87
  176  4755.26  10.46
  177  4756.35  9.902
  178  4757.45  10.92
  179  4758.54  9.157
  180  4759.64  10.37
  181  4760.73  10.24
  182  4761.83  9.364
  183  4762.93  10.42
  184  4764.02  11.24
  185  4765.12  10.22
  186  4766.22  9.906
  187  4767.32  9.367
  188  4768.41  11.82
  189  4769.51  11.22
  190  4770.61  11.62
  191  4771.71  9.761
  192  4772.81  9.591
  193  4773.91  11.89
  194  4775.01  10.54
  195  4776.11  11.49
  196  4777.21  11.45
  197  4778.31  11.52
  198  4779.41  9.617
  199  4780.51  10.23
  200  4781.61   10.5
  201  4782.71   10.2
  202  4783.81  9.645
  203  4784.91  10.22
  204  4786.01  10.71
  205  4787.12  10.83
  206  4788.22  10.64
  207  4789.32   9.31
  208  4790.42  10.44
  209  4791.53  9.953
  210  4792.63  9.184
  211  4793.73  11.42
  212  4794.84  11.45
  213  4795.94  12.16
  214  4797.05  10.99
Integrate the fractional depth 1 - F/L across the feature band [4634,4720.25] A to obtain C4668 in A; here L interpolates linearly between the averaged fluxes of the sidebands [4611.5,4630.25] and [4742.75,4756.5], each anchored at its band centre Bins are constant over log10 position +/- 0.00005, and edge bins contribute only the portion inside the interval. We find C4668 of 4.8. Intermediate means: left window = 10.8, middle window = 10.1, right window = 10.6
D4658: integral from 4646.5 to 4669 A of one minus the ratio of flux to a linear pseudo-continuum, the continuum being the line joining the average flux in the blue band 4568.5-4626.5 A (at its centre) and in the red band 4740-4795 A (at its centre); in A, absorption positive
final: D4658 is 0.79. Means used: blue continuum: 10.3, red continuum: 10.5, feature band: 10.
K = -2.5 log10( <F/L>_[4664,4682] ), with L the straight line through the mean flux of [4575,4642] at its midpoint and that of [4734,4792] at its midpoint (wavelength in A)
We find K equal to 0.06 mag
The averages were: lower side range 10.4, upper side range 10.5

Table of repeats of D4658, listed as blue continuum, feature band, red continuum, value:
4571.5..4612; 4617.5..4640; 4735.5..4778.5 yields -0.7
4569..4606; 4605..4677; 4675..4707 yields -1.2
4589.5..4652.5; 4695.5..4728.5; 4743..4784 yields 1.0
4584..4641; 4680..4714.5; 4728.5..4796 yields 1.1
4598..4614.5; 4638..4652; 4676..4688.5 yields 0.2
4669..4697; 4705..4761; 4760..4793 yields 0.2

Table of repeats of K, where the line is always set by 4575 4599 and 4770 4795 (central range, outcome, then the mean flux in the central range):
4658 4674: 0.040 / 9.89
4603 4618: -0.038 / 10.5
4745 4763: -0.003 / 10.5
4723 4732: 0.022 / 10.2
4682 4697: -0.014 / 10.4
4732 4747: 0.007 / 10.4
